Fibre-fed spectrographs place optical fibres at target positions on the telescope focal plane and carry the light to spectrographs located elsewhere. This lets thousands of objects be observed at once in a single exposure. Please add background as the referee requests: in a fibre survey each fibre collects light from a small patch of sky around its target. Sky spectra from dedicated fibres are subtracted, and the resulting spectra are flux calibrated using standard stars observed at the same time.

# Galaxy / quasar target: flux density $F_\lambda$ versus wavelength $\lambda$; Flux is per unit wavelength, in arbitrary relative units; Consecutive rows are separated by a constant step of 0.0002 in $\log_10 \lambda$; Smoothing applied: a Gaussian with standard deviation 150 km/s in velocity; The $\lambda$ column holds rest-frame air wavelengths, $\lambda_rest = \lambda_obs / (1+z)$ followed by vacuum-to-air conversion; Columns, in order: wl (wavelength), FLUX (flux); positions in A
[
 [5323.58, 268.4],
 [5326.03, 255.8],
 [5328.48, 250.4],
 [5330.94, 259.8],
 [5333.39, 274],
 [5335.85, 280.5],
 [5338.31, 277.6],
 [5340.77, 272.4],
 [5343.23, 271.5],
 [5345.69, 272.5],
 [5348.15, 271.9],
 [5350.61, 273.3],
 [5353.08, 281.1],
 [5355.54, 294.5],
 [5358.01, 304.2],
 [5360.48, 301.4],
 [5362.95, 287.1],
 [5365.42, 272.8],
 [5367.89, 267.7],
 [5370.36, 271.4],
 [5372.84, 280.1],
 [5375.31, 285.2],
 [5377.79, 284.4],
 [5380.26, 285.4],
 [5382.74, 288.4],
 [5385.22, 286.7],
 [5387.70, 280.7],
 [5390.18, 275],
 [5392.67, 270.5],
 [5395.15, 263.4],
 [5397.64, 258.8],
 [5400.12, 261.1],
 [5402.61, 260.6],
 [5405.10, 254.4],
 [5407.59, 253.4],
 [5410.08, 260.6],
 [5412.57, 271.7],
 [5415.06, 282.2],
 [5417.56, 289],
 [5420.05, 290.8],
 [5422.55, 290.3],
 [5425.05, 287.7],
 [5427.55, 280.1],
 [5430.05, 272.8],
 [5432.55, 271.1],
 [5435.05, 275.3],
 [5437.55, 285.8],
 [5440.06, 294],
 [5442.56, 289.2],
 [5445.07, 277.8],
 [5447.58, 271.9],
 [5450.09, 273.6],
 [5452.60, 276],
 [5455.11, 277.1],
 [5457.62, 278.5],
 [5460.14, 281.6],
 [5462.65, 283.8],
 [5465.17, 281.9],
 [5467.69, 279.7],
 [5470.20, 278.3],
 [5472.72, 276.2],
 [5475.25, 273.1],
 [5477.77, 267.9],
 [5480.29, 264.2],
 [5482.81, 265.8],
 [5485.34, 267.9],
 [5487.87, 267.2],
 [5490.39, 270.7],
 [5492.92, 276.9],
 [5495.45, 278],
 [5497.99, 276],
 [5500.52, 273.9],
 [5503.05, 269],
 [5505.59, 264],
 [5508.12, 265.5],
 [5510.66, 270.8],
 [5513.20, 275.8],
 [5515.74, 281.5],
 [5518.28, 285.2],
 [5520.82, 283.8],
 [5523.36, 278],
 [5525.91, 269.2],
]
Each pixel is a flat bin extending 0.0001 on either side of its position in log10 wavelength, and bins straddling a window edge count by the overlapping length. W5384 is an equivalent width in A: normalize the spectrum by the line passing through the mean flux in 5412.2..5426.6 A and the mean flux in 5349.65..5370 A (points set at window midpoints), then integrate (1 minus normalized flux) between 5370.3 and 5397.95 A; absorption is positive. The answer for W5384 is 0.7 A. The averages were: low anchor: 285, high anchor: 286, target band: 278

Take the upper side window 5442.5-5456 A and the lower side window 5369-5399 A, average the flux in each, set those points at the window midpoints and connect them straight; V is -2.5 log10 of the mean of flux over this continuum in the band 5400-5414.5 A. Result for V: 0.06 mag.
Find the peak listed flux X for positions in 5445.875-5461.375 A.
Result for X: 281.6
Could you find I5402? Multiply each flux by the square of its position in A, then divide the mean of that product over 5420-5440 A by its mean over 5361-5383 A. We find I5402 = 1.03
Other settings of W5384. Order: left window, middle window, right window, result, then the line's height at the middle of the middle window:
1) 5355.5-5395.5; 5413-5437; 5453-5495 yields -0.3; 278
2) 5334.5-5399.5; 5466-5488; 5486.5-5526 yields 0.3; 275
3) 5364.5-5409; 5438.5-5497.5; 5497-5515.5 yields -1.0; 272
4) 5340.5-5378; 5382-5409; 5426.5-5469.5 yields 1.2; 280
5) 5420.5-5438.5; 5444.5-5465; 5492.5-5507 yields 0.0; 278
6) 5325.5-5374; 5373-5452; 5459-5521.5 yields -0.3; 275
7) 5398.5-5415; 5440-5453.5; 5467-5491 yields -0.6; 267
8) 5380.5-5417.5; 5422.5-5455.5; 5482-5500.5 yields -1.1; 271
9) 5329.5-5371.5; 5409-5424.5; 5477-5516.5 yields -0.4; 275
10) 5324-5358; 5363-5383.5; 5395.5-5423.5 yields -0.6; 272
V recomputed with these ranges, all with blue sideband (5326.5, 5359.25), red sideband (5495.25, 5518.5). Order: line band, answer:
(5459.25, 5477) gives -0.02 mag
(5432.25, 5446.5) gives -0.03 mag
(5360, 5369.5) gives -0.02 mag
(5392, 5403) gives 0.05 mag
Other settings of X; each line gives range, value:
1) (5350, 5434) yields 304.2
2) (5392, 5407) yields 270.5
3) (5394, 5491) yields 294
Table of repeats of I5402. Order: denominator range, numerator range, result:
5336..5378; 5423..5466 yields 1.03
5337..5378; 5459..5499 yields 1.02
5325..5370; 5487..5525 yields 1.05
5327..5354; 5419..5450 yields 1.08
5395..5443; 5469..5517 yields 1.02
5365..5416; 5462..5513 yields 1.04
